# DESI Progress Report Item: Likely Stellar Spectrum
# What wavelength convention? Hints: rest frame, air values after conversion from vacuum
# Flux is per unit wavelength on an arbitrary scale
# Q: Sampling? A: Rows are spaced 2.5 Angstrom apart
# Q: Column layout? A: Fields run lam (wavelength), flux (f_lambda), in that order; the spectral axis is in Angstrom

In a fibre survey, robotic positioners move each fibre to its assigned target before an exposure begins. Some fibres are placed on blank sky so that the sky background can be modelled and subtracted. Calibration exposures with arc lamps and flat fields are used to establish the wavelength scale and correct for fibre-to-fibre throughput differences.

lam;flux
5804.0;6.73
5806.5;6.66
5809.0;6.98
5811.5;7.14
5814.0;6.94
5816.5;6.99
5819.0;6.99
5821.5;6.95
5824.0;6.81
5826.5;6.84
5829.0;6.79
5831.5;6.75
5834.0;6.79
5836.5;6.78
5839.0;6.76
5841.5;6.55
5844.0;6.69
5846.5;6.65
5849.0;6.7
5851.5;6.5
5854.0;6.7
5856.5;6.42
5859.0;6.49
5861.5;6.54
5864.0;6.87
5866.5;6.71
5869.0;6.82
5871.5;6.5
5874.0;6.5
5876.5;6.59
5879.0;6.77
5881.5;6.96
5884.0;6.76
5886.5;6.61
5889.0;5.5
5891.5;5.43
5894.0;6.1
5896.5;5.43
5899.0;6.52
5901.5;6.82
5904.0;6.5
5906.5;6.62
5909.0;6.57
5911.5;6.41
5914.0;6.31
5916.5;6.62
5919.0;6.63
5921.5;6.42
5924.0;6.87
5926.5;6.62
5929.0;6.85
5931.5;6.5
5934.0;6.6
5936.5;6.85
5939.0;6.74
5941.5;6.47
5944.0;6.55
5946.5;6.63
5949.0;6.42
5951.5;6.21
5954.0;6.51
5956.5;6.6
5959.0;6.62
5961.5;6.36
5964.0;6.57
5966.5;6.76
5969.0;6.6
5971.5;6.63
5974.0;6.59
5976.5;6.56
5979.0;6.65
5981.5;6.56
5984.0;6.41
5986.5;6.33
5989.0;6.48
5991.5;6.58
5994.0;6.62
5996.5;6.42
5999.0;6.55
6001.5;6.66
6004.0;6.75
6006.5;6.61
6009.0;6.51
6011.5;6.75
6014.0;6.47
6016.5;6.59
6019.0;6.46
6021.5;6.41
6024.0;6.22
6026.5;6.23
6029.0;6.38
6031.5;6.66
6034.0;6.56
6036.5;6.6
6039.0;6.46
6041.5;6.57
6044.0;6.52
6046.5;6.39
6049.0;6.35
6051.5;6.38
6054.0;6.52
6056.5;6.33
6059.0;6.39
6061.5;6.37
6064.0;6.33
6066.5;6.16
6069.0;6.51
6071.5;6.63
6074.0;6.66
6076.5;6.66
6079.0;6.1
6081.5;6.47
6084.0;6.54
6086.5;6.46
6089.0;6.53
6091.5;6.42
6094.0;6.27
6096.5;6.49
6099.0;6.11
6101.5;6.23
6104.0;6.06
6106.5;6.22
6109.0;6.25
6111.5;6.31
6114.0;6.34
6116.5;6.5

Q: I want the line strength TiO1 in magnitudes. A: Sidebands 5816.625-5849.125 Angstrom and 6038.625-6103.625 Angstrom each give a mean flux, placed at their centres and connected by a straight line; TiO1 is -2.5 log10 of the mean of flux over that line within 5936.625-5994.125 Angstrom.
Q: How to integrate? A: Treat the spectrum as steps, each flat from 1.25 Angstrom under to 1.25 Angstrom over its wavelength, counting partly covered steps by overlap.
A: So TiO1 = 0.01 mag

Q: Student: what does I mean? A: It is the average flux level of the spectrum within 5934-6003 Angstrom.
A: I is 6.55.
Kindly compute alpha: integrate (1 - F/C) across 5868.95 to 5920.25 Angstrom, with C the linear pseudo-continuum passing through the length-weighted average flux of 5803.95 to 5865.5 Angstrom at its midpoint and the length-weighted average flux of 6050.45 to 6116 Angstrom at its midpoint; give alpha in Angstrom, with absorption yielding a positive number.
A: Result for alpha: 1.9 Angstrom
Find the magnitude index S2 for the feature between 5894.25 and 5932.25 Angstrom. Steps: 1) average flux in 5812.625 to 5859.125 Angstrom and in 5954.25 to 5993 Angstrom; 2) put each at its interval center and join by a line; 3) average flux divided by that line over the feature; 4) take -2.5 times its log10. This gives 0.02 mag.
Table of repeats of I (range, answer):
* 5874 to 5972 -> 6.5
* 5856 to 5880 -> 6.63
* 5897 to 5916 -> 6.5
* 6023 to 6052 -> 6.45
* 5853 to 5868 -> 6.62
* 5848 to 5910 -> 6.48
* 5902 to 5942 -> 6.61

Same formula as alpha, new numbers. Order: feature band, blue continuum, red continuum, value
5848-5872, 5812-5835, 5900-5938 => 0.5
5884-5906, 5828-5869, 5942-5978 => 1.5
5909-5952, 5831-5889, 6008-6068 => -0.1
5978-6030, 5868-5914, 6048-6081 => -0.8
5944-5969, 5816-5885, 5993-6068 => 0.2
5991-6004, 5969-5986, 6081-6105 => -0.1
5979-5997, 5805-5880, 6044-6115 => 0.0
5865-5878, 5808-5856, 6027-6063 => 0.2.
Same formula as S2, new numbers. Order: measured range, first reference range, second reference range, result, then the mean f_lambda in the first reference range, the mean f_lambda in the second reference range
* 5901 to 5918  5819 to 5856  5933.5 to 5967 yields 0.01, 6.74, 6.56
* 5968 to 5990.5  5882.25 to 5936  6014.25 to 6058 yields -0.02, 6.42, 6.45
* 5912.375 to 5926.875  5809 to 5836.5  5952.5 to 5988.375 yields 0.02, 6.9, 6.55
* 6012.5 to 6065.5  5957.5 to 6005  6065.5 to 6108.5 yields 0.00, 6.56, 6.38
